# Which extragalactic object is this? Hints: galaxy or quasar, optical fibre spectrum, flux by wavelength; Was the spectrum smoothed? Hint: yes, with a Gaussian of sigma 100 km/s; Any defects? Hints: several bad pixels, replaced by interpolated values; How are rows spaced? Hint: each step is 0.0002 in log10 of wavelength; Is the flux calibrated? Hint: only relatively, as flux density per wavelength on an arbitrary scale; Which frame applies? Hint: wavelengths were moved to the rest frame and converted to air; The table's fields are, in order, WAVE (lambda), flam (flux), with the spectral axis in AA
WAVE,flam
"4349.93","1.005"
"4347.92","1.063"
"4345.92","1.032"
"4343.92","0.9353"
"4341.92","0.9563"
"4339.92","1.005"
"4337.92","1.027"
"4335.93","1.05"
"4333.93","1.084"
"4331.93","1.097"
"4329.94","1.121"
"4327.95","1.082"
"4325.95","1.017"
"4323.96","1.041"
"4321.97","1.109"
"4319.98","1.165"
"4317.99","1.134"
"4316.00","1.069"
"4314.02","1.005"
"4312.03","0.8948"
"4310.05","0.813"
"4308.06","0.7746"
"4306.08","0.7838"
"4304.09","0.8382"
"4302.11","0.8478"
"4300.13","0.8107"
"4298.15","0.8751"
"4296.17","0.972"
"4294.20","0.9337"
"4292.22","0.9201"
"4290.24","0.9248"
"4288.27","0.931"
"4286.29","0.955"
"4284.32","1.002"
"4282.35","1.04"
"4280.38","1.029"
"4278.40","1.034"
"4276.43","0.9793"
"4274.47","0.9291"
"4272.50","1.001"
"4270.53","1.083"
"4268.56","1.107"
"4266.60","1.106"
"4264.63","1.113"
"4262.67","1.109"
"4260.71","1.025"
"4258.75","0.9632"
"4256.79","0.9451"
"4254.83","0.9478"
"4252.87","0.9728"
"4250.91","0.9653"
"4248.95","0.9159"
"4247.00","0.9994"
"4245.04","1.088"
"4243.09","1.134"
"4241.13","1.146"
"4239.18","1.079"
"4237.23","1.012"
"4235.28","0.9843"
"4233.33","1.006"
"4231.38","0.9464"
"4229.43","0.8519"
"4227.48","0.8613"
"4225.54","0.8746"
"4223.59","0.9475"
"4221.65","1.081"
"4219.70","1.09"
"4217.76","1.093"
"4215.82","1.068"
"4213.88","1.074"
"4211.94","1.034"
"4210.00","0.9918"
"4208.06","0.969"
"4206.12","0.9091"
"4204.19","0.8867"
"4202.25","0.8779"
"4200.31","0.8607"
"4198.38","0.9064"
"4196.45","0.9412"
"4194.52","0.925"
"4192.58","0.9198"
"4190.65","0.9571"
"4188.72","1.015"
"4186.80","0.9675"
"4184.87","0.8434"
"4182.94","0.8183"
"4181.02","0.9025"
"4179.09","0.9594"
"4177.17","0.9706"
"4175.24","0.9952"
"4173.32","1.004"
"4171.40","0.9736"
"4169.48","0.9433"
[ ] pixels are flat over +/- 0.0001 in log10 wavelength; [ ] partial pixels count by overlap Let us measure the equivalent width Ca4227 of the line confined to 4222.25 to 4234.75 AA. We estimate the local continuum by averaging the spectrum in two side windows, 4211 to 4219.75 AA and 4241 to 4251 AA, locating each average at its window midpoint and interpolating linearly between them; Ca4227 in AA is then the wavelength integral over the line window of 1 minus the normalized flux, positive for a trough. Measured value 1.6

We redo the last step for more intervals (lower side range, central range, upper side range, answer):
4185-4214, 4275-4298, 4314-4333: 1.64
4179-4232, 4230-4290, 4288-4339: -3.37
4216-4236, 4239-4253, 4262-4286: -0.50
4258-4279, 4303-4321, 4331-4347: 1.54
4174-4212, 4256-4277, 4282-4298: -1.94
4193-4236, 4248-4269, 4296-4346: -0.93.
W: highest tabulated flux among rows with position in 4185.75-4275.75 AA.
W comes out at 1.146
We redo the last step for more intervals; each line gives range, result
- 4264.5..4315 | 1.113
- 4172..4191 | 1.015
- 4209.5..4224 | 1.093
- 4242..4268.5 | 1.134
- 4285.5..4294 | 0.955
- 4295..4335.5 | 1.165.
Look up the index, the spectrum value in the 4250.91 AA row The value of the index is 0.9653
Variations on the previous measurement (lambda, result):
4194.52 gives 0.925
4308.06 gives 0.7746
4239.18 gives 1.079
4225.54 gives 0.8746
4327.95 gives 1.082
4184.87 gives 0.8434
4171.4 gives 0.9736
